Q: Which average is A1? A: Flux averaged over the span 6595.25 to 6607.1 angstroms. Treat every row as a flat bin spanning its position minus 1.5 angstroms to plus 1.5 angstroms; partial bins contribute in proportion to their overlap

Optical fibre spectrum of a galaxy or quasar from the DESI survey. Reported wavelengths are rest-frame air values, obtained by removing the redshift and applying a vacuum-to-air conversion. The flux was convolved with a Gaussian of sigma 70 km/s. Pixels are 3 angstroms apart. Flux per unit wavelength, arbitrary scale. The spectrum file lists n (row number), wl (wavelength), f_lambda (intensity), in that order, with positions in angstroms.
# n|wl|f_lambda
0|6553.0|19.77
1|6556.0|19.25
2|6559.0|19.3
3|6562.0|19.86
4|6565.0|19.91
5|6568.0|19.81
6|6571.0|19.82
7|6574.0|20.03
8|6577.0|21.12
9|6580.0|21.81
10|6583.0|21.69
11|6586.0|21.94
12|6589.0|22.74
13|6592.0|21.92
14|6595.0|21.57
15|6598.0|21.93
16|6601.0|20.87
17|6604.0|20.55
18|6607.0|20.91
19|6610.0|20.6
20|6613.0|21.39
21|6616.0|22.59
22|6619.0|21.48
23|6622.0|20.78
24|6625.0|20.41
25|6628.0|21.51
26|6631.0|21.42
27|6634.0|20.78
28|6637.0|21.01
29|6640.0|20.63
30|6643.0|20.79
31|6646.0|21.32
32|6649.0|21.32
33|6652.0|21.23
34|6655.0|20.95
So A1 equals 21.1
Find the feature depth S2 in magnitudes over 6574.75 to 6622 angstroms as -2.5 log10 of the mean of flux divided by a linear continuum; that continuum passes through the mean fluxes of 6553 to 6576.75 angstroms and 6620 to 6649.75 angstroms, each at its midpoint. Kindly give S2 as -0.06 mag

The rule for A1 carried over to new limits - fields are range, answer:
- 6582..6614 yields 21.5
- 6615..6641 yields 21.2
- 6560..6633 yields 21.1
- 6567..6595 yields 21.3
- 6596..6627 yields 21.2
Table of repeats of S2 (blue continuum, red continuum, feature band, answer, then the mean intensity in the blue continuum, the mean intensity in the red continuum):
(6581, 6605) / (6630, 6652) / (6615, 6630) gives 0.00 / 21.7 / 21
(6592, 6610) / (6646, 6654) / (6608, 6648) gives 0.00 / 21.2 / 21.3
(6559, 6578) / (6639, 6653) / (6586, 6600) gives -0.08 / 20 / 21.1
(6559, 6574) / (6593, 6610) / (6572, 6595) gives -0.06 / 19.8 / 21.1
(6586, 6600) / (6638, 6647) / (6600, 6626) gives 0.02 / 22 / 20.9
